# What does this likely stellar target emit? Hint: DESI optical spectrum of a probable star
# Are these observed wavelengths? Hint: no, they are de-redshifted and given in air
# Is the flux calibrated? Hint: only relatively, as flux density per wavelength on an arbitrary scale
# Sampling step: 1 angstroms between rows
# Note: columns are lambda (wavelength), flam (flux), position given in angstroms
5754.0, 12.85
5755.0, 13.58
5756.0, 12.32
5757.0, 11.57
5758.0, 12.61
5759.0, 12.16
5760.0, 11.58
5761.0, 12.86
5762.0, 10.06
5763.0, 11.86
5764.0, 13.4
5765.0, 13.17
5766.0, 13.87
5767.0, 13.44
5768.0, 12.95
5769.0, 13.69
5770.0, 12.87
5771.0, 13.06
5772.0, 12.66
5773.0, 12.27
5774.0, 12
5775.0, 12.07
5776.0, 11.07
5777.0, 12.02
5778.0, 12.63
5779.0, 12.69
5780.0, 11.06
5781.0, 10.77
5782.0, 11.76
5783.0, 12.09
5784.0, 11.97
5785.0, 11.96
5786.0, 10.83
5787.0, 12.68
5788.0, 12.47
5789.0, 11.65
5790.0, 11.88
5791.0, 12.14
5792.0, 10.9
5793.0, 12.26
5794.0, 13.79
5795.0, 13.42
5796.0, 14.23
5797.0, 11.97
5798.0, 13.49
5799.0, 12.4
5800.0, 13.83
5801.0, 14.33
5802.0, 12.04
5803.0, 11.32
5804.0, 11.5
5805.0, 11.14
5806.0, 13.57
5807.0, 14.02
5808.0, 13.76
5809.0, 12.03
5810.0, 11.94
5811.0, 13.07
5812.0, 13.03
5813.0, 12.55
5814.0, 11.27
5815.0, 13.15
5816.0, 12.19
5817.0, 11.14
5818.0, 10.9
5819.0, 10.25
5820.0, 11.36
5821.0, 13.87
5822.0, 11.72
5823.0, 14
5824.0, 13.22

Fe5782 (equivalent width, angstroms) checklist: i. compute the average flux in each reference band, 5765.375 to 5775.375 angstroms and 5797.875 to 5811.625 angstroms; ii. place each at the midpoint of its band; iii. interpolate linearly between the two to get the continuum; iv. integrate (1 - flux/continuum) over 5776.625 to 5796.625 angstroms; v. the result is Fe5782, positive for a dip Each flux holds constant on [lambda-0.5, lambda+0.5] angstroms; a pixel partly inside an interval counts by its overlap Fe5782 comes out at 1.0 angstroms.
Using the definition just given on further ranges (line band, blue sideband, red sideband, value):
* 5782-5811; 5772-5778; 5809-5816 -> -0.5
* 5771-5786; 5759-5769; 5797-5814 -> 0.8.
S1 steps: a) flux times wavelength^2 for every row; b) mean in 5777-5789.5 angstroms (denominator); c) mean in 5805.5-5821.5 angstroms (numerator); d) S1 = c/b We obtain 1.1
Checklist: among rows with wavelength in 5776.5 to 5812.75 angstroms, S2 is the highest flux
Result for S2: 14.33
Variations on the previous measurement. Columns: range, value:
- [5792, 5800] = 14.23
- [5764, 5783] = 13.87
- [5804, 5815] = 14.02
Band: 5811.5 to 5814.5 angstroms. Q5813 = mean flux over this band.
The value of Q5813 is 12.3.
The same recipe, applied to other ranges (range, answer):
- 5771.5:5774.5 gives 12.3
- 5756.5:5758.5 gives 12.1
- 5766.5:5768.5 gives 13.2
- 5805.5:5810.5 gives 13.1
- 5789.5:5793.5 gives 11.8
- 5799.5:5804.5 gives 12.6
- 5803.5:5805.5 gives 11.3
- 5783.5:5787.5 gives 11.9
